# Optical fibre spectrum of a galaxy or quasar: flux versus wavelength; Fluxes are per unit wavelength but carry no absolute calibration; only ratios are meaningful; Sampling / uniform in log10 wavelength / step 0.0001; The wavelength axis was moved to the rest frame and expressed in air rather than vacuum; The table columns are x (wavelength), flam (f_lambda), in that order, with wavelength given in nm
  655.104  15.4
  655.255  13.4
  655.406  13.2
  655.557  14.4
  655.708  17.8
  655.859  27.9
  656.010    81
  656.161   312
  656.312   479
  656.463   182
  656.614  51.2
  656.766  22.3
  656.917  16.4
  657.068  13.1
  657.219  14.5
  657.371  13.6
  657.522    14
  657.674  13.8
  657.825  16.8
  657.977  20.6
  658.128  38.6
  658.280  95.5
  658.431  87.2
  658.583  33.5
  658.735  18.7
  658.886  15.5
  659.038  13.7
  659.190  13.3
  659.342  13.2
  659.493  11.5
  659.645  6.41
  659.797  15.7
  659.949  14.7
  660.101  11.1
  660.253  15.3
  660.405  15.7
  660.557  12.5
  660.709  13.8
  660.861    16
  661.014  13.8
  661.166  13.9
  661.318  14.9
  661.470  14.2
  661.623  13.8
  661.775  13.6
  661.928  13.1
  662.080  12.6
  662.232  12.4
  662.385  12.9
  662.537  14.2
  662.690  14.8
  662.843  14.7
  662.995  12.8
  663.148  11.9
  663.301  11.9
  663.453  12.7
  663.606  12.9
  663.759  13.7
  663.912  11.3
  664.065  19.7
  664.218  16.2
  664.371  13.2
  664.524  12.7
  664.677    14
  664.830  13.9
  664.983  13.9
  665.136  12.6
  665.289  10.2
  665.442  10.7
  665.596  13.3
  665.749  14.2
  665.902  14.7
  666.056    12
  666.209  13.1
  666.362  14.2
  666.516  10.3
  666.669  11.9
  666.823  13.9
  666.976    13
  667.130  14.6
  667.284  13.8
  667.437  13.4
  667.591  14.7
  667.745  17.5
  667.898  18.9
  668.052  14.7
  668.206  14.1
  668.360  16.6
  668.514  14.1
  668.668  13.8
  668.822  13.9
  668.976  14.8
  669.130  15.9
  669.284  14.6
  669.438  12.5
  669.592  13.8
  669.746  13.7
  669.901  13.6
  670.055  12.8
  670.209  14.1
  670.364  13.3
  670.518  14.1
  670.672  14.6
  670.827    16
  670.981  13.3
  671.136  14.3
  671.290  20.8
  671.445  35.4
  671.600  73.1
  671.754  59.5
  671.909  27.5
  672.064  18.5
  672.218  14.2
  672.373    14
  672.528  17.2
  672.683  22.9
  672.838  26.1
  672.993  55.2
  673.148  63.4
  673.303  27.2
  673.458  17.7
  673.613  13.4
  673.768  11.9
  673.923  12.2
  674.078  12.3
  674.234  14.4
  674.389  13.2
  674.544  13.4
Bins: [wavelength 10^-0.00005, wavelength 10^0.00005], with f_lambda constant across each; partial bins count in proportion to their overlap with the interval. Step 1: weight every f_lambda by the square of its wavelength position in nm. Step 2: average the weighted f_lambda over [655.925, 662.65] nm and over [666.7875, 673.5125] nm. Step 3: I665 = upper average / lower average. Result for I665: 0.51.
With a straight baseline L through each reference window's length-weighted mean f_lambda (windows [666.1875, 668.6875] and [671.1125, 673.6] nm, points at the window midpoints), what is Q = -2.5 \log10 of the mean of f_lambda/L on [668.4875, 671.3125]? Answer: 0.500 mag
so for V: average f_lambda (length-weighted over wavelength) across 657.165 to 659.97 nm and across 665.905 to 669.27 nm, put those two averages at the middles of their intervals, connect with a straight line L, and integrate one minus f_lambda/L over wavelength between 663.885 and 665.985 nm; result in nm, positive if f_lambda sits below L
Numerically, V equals 0.455 nm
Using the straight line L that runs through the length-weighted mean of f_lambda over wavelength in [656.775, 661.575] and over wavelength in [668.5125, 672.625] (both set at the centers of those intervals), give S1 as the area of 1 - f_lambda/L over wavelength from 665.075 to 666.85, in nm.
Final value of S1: 0.67 nm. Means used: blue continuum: 20.7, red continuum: 19.9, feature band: 12.6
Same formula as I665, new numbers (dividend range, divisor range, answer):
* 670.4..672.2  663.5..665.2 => 1.98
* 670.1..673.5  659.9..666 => 2.03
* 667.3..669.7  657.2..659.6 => 0.56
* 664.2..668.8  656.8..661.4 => 0.67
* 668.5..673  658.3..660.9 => 1.03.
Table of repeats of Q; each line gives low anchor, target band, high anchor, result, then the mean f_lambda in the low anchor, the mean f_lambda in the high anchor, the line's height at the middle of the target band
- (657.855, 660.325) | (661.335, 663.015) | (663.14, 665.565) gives 0.34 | 26.4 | 13.3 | 18.7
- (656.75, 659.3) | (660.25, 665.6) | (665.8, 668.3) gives 0.41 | 27.1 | 14.1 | 20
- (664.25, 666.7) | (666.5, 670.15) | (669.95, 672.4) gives 0.25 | 12.9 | 23.6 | 18.2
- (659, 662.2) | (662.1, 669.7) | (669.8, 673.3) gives 0.37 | 13.5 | 26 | 19.5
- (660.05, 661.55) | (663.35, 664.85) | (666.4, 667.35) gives -0.04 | 14.2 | 12.9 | 13.5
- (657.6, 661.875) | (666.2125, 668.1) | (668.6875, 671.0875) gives 0.13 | 21.3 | 14.1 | 16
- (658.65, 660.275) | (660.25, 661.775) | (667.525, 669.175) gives -0.03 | 13.6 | 15.4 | 13.9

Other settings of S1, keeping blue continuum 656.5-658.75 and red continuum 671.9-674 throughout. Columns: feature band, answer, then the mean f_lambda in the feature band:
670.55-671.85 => -0.26 nm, 30.3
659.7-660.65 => 0.54 nm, 14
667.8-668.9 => 0.49 nm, 15.2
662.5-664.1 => 0.89 nm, 13.5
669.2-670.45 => 0.61 nm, 13.6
